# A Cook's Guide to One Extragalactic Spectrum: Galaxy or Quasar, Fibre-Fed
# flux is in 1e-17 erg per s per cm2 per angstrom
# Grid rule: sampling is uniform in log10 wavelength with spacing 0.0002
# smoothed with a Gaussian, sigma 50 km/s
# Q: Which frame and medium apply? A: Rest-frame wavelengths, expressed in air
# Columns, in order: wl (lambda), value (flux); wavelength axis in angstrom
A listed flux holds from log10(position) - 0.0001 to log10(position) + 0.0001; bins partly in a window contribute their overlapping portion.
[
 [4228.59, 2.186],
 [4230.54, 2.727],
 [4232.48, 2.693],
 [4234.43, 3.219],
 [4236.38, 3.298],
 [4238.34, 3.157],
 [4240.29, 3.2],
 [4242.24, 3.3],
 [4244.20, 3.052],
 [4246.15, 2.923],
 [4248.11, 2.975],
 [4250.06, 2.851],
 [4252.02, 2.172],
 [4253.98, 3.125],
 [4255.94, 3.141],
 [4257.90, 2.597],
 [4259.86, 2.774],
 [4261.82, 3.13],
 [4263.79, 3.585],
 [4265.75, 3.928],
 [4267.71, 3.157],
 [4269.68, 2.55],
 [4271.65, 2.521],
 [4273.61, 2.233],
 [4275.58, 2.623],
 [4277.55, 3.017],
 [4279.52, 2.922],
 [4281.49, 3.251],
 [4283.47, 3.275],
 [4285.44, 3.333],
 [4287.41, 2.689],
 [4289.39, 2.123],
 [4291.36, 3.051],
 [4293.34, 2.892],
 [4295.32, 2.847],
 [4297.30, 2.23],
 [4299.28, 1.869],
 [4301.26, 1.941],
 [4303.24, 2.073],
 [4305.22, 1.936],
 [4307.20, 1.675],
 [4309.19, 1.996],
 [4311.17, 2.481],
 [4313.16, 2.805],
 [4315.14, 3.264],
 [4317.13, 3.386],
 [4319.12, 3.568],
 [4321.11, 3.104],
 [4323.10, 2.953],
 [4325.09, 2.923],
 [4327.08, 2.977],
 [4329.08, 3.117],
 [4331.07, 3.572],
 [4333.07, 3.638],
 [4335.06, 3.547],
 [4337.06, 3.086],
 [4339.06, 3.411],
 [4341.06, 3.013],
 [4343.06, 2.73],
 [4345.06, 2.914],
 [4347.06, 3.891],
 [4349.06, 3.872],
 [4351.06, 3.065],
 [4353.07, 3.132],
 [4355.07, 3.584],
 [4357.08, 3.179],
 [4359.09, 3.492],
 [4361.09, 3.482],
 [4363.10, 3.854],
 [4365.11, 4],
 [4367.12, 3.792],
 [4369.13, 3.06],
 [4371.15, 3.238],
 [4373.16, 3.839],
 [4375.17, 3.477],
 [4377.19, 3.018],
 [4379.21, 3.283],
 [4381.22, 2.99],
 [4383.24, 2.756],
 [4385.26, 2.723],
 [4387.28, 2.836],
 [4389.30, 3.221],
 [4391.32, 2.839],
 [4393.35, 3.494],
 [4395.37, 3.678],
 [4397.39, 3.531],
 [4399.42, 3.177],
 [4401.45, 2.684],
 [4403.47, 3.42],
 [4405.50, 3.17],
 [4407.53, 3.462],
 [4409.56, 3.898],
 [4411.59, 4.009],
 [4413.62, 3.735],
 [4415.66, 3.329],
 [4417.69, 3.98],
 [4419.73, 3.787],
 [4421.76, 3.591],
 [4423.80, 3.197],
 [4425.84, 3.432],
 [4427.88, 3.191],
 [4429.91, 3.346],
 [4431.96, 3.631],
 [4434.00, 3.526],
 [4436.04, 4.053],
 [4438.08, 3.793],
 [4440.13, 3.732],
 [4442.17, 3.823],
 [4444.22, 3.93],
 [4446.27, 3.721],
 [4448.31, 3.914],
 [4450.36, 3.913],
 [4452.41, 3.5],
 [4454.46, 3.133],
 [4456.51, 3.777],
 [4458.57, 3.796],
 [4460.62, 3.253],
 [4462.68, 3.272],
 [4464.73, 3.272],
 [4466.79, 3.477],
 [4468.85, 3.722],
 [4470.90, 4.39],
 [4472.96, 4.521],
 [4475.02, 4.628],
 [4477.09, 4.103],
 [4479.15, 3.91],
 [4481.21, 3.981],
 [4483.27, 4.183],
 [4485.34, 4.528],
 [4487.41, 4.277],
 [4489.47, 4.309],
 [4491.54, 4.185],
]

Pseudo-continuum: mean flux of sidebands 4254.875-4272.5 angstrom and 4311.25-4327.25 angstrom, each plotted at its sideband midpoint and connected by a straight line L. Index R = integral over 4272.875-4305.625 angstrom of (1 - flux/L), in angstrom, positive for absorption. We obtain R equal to 4.8 angstrom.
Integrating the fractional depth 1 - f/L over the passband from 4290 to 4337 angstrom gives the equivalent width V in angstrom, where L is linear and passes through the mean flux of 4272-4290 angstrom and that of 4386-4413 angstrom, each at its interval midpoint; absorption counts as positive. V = 3.18 angstrom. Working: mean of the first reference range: 2.83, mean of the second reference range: 3.34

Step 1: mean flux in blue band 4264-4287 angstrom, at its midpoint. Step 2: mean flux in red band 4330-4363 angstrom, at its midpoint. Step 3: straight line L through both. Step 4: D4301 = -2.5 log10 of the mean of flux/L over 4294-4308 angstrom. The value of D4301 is 0.43 mag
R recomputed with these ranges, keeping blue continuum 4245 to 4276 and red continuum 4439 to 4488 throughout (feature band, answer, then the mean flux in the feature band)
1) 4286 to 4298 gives 1.5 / 2.67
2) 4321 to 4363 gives 0.0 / 3.29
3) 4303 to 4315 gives 3.4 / 2.25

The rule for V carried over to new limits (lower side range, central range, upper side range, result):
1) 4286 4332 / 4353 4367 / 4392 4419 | -2.07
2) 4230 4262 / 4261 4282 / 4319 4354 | 0.37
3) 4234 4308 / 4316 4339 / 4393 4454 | -1.29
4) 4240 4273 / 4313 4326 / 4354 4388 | 0.04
